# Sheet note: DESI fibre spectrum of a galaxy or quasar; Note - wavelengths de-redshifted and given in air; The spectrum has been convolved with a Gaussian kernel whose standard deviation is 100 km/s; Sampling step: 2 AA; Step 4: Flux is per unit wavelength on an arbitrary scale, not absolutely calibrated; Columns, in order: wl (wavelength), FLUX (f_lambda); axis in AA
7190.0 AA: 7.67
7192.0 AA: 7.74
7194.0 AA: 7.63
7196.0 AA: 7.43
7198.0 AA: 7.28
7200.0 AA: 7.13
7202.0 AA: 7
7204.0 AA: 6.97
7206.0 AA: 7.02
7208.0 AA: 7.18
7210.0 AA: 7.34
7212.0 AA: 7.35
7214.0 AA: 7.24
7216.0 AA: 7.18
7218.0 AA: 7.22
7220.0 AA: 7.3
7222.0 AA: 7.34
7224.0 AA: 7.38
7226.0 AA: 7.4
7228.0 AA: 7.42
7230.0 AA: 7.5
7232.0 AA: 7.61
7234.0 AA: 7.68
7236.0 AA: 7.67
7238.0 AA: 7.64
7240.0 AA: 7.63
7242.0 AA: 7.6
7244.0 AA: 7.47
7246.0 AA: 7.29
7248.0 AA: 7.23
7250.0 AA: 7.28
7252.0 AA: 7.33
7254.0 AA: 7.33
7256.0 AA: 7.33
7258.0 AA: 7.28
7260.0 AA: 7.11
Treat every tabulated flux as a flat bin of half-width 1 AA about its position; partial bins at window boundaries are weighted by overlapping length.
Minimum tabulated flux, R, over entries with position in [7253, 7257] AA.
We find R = 7.33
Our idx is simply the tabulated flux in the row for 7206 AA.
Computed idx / 7.02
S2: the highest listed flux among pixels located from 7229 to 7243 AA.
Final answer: 7.68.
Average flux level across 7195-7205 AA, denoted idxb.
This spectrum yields 7.16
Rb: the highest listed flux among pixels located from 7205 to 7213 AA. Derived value 7.35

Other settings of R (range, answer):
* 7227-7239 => 7.42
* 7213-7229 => 7.18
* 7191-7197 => 7.43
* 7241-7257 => 7.23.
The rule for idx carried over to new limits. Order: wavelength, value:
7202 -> 7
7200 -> 7.13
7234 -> 7.68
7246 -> 7.29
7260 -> 7.11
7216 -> 7.18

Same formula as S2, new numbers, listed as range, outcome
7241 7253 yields 7.6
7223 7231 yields 7.5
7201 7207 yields 7.02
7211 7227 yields 7.4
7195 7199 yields 7.43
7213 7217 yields 7.24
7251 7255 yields 7.33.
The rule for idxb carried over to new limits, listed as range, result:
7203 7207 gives 6.99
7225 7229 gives 7.41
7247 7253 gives 7.28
